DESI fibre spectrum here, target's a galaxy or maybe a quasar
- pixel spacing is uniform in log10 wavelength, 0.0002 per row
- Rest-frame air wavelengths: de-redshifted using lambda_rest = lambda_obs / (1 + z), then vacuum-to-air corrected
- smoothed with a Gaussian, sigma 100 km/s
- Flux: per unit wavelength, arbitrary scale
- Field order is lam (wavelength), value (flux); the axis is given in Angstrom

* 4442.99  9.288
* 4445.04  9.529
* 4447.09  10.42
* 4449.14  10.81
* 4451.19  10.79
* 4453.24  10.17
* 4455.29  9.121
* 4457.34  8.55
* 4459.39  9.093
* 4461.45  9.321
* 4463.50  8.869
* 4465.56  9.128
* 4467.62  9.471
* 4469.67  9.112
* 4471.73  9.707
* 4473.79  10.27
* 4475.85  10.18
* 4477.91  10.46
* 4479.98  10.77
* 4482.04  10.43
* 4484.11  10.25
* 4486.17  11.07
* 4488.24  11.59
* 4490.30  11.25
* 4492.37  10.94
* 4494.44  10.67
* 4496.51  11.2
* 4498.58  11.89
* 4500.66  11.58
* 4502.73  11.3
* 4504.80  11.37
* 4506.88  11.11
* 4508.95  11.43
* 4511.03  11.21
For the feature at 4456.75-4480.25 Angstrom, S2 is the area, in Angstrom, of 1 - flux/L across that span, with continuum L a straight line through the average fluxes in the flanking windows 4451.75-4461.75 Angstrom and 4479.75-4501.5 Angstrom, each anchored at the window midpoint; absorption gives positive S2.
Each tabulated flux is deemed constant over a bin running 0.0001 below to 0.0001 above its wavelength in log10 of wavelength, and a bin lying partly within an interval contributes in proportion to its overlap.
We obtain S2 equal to 0.88 Angstrom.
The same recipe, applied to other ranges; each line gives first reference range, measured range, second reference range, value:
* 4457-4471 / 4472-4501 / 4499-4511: -1.39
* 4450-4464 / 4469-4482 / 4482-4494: 0.27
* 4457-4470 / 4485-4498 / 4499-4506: -0.43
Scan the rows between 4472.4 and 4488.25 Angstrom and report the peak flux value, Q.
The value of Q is 11.59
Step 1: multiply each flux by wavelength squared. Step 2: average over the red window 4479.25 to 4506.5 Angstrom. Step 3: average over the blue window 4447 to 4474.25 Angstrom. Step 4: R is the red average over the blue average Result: 1.17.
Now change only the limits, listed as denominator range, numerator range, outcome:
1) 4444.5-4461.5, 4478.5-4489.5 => 1.12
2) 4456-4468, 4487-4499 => 1.26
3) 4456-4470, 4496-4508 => 1.28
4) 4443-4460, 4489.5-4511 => 1.18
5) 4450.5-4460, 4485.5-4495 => 1.19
